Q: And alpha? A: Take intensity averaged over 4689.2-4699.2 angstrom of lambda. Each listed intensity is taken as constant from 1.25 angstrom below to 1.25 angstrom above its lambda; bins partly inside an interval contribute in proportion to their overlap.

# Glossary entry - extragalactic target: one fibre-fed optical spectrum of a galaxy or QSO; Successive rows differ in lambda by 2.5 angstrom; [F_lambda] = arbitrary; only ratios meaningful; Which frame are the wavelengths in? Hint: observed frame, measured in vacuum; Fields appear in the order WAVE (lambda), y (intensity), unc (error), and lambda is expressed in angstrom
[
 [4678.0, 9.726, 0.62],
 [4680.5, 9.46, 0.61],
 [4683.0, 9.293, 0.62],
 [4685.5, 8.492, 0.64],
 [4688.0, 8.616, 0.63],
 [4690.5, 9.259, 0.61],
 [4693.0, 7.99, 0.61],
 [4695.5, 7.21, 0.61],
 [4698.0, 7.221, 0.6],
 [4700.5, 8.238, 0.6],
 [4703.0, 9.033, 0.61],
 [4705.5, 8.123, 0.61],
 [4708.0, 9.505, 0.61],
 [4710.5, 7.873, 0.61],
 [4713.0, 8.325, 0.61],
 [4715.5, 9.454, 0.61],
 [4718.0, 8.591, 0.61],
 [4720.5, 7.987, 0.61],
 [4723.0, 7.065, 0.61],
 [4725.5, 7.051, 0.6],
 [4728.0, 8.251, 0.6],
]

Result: 7.93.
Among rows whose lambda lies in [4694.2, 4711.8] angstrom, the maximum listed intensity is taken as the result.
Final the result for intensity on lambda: 9.505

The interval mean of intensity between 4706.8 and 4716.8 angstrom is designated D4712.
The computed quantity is 8.78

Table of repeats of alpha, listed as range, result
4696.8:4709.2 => 8.42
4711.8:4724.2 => 8.29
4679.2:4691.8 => 9.02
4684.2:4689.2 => 8.56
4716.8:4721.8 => 8.27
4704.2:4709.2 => 8.81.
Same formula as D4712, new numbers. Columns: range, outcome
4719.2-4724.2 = 7.54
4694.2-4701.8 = 7.57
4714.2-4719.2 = 9.02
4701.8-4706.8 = 8.58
